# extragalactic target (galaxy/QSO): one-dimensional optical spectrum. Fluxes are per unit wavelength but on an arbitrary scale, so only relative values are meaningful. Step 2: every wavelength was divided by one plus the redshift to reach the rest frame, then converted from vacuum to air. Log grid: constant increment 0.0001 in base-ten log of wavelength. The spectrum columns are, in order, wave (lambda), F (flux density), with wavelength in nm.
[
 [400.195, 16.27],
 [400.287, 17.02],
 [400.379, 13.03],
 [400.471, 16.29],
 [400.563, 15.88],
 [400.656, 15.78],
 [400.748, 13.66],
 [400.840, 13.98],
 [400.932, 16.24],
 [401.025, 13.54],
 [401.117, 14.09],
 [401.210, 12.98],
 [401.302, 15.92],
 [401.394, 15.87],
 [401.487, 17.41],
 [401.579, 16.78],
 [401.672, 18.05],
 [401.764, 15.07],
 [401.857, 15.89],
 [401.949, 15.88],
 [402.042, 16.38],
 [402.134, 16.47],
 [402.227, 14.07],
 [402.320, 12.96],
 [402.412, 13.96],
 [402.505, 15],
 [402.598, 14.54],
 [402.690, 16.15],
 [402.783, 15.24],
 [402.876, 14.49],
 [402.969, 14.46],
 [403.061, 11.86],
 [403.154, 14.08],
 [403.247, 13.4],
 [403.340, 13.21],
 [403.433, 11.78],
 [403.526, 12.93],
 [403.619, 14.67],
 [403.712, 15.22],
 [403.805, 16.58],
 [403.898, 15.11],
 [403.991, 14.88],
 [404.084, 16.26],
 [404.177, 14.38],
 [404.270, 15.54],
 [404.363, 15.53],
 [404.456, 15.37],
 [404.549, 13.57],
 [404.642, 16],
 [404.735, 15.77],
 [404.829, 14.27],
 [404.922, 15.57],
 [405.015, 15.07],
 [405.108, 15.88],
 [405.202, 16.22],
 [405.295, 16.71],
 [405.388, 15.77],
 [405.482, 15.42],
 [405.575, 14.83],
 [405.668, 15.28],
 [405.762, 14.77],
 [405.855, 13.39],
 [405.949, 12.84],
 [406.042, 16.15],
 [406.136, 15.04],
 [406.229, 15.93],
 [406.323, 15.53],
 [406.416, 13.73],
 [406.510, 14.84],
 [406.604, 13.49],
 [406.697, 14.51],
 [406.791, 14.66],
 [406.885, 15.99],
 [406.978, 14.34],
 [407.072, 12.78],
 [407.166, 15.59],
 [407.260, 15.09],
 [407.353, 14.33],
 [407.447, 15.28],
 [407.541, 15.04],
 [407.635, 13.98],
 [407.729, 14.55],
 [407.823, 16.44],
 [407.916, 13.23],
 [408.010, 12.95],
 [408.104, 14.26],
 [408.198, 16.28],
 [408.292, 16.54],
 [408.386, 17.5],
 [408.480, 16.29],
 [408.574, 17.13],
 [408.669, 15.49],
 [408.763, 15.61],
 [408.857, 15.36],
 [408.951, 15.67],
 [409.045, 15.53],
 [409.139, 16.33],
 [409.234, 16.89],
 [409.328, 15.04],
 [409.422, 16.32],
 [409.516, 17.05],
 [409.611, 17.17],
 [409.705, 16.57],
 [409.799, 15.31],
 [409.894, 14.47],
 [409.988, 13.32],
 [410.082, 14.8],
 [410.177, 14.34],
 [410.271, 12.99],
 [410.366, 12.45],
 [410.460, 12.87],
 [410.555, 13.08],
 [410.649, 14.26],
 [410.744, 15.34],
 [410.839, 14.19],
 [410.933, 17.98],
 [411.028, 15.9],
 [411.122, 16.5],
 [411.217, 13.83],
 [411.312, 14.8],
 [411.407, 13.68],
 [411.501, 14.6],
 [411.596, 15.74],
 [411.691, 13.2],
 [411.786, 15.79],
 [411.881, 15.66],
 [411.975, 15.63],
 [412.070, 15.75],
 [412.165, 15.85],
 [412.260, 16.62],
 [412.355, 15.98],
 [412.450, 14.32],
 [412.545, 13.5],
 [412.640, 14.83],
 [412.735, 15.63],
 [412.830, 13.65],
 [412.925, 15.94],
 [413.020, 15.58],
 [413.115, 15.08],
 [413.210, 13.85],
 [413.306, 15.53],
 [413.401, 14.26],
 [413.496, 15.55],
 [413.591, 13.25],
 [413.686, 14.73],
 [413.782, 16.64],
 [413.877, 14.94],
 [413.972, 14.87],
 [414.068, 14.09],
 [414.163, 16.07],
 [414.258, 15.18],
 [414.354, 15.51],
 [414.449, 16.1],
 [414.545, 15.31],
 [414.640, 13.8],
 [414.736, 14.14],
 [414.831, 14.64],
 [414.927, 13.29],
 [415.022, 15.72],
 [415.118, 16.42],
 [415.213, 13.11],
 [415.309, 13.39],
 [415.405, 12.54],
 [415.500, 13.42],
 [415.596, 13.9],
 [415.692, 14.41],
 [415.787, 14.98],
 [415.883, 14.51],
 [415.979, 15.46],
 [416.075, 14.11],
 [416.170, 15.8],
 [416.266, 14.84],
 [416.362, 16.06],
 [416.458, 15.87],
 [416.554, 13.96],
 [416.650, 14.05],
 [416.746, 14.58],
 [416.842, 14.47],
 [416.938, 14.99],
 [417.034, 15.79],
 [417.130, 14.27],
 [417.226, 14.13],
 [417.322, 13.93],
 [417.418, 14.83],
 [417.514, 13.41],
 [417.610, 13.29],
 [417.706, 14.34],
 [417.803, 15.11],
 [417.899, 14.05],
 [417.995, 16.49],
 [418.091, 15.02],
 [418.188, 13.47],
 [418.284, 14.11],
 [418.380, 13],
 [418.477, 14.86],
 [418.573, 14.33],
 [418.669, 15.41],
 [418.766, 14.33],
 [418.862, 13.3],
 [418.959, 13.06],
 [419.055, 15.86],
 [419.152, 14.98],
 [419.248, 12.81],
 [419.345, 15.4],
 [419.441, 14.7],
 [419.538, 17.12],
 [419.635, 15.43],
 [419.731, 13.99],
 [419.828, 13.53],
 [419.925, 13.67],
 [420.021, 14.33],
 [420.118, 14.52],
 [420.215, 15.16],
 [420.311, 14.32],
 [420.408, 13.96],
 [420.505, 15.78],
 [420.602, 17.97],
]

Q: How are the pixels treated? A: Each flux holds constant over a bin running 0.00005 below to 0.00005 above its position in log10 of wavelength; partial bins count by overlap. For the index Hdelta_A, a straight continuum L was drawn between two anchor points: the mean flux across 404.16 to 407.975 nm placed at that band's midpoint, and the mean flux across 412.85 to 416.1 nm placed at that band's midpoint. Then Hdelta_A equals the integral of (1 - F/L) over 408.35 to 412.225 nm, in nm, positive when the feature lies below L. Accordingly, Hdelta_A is -0.12 nm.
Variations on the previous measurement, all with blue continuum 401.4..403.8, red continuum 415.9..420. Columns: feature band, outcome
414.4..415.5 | 0.02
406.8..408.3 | 0.00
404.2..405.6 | -0.06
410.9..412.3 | -0.07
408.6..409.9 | -0.11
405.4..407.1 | 0.01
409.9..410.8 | 0.06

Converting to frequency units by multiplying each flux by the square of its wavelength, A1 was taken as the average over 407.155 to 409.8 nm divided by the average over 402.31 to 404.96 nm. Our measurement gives 1.1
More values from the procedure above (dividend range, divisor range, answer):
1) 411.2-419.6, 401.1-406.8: 1.04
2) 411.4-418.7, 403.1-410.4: 1.02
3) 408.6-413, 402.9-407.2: 1.05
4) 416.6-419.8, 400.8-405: 1.05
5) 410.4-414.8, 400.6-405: 1.05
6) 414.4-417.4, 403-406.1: 1.04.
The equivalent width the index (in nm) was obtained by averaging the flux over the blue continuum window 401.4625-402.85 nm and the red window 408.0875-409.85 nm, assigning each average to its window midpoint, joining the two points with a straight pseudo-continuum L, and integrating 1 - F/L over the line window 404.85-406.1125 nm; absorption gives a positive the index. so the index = 0.05 nm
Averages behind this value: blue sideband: 15.5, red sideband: 16.1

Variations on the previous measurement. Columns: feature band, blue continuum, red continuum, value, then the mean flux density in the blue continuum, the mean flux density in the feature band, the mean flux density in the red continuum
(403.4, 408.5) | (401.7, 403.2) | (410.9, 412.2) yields 0.01 nm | 14.8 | 15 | 15.3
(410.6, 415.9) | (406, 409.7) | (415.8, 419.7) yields 0.02 nm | 15.3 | 14.9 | 14.6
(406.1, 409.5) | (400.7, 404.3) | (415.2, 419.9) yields -0.12 nm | 14.8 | 15.2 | 14.5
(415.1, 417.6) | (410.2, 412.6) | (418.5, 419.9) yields 0.03 nm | 14.8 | 14.5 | 14.6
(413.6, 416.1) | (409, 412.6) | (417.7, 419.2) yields 0.02 nm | 15.1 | 14.6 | 14.5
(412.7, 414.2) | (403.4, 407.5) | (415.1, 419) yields -0.04 nm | 14.9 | 15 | 14.4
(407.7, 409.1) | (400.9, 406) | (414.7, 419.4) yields -0.07 nm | 15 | 15.5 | 14.5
